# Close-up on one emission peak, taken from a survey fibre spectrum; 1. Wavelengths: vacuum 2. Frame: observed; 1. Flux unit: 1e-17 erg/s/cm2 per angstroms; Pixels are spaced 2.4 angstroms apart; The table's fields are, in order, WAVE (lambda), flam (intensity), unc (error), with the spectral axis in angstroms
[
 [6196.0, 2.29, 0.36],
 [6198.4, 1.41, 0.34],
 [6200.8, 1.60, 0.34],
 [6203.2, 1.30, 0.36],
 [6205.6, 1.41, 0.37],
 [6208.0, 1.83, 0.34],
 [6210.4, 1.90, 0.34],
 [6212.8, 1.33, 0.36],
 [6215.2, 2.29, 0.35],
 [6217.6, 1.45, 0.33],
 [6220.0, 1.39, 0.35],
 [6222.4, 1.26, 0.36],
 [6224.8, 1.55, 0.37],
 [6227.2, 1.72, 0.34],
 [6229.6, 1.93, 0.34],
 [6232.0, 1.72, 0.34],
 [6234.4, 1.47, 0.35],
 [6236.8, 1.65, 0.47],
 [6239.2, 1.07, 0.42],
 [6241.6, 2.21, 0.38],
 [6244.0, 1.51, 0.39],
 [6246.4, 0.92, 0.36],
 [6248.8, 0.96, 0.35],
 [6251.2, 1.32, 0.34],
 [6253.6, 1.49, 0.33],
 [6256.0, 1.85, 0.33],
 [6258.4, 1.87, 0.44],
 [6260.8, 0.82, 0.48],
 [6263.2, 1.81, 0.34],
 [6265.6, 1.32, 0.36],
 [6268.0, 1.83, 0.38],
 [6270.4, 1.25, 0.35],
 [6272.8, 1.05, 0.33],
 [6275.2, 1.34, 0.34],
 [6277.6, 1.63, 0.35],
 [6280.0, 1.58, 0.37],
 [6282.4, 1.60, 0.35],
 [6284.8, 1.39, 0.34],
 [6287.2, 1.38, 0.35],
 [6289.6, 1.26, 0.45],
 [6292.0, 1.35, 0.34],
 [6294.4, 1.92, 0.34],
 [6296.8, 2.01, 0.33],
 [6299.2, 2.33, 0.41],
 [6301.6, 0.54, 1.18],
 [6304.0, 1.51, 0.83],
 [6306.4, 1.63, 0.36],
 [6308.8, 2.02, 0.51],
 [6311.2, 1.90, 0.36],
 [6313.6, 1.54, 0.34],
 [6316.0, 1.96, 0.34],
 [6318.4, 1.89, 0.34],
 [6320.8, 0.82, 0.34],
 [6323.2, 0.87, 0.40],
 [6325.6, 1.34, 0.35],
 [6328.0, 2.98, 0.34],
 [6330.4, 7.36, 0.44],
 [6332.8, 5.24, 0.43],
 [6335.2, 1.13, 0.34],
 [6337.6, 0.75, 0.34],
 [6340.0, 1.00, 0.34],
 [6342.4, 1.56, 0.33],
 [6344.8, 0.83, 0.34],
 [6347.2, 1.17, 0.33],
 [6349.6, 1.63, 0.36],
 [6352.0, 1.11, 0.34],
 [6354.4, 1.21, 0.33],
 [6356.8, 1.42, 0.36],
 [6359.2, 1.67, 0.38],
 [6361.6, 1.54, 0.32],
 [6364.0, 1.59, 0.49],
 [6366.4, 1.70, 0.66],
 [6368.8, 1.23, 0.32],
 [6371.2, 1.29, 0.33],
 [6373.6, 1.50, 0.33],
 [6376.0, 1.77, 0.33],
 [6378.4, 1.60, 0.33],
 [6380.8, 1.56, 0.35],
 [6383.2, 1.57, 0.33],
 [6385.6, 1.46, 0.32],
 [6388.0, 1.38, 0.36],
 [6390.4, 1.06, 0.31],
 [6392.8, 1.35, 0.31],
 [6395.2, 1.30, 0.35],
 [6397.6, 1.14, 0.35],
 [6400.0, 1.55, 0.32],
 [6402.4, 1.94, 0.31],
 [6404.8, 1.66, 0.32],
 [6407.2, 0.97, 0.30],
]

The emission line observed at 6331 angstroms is H-beta 4861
